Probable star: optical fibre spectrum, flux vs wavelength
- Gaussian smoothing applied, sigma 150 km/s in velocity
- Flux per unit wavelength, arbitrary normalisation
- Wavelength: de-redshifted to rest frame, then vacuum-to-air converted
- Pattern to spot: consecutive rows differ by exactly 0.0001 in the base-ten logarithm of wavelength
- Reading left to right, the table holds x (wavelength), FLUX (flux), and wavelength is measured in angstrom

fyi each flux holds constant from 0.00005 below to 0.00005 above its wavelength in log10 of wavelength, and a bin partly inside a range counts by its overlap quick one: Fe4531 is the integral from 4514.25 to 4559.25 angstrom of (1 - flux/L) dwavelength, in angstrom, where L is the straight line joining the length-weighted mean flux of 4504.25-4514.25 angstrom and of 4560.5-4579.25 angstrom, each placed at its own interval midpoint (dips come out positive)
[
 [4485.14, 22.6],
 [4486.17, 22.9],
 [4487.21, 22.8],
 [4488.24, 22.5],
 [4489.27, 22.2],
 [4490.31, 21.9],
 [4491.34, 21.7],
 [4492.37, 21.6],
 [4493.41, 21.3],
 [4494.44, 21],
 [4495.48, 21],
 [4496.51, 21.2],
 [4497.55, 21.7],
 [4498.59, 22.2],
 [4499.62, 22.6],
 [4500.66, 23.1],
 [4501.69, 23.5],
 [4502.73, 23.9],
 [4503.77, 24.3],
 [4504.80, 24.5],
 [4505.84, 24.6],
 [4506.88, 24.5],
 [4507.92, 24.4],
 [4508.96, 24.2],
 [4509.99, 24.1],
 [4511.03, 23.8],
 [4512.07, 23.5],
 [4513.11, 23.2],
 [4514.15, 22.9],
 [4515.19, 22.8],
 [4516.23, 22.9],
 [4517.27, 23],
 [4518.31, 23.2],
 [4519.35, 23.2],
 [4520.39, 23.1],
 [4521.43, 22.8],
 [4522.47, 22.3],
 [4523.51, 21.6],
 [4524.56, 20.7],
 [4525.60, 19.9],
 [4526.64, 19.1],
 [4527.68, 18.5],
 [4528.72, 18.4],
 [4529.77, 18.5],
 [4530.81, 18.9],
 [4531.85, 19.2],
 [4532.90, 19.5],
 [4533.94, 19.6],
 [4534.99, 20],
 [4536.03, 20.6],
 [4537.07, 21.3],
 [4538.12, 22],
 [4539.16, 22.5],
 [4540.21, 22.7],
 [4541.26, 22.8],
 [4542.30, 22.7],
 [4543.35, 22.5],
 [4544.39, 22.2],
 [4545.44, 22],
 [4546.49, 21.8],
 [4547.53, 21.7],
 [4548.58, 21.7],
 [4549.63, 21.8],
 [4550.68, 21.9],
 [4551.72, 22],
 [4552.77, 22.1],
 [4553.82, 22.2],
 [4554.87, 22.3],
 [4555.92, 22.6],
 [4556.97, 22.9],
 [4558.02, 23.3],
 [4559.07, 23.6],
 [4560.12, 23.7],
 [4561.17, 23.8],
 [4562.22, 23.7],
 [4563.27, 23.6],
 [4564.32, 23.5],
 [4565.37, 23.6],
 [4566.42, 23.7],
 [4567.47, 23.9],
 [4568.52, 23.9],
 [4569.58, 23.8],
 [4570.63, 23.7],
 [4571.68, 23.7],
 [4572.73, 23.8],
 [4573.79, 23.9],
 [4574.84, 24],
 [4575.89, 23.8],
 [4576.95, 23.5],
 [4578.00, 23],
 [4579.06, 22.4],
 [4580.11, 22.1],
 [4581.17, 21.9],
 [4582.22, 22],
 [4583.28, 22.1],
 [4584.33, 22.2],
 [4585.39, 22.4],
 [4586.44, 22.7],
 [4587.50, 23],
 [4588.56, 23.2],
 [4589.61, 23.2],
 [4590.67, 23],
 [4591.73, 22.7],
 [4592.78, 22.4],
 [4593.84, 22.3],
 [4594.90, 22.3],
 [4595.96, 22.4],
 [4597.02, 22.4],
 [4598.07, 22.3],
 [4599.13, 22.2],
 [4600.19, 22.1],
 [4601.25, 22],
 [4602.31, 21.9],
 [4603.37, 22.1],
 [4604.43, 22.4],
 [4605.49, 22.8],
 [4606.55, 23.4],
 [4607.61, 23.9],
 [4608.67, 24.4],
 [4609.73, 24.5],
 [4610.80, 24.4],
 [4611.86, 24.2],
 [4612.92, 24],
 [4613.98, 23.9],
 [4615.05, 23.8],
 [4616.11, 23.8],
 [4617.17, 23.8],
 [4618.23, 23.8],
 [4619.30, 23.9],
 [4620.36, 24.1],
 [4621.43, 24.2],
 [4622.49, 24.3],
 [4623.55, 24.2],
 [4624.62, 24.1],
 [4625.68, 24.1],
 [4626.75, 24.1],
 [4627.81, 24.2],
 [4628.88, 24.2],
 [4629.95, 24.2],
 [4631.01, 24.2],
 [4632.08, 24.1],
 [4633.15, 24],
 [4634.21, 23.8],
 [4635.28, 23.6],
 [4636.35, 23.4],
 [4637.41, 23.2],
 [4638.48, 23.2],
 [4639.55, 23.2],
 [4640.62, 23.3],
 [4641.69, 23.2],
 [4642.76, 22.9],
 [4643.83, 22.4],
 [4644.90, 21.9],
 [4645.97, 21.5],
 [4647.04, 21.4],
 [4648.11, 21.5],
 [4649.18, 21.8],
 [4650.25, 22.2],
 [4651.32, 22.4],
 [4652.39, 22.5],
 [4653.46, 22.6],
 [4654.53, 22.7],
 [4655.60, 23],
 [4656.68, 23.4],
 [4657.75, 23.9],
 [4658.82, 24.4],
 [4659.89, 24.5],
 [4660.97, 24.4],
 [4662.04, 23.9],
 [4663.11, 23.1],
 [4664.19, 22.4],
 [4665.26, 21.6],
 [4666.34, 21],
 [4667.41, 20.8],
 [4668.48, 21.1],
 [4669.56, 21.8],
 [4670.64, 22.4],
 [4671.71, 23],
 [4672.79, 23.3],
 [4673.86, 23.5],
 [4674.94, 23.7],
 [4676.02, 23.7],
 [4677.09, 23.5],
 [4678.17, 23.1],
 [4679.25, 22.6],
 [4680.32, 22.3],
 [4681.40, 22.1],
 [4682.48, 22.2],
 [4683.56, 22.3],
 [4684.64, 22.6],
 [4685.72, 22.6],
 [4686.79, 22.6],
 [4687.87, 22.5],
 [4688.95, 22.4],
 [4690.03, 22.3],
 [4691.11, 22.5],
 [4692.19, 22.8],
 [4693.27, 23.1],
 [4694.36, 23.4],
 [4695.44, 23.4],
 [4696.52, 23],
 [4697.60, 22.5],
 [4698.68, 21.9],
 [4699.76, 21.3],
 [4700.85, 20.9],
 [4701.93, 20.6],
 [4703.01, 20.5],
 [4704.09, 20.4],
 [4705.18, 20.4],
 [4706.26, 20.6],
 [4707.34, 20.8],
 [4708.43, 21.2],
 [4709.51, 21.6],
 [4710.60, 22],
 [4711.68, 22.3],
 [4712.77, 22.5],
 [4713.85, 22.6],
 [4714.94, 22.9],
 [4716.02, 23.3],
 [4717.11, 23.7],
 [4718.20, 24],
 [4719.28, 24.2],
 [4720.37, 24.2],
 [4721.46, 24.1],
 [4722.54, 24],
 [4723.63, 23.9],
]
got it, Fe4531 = 4.3 angstrom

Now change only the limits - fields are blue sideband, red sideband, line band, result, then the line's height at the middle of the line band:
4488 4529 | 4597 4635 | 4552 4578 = -0.40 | 23.1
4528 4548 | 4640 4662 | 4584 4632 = -2.65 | 22.1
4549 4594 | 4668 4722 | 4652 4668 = -0.24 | 22.6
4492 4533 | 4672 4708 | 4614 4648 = -1.98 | 22.2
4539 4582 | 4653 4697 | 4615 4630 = -0.78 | 22.9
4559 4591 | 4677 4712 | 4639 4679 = -0.59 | 22.4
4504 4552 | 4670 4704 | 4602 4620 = -1.11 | 22.2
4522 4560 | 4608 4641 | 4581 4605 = 0.57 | 23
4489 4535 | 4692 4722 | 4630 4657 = -0.82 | 22.2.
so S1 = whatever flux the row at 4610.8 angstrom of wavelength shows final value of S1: 24.4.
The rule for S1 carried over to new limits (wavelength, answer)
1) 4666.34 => 21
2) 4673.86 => 23.5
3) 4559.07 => 23.6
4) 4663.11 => 23.1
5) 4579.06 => 22.4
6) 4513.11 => 23.2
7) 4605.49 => 22.8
